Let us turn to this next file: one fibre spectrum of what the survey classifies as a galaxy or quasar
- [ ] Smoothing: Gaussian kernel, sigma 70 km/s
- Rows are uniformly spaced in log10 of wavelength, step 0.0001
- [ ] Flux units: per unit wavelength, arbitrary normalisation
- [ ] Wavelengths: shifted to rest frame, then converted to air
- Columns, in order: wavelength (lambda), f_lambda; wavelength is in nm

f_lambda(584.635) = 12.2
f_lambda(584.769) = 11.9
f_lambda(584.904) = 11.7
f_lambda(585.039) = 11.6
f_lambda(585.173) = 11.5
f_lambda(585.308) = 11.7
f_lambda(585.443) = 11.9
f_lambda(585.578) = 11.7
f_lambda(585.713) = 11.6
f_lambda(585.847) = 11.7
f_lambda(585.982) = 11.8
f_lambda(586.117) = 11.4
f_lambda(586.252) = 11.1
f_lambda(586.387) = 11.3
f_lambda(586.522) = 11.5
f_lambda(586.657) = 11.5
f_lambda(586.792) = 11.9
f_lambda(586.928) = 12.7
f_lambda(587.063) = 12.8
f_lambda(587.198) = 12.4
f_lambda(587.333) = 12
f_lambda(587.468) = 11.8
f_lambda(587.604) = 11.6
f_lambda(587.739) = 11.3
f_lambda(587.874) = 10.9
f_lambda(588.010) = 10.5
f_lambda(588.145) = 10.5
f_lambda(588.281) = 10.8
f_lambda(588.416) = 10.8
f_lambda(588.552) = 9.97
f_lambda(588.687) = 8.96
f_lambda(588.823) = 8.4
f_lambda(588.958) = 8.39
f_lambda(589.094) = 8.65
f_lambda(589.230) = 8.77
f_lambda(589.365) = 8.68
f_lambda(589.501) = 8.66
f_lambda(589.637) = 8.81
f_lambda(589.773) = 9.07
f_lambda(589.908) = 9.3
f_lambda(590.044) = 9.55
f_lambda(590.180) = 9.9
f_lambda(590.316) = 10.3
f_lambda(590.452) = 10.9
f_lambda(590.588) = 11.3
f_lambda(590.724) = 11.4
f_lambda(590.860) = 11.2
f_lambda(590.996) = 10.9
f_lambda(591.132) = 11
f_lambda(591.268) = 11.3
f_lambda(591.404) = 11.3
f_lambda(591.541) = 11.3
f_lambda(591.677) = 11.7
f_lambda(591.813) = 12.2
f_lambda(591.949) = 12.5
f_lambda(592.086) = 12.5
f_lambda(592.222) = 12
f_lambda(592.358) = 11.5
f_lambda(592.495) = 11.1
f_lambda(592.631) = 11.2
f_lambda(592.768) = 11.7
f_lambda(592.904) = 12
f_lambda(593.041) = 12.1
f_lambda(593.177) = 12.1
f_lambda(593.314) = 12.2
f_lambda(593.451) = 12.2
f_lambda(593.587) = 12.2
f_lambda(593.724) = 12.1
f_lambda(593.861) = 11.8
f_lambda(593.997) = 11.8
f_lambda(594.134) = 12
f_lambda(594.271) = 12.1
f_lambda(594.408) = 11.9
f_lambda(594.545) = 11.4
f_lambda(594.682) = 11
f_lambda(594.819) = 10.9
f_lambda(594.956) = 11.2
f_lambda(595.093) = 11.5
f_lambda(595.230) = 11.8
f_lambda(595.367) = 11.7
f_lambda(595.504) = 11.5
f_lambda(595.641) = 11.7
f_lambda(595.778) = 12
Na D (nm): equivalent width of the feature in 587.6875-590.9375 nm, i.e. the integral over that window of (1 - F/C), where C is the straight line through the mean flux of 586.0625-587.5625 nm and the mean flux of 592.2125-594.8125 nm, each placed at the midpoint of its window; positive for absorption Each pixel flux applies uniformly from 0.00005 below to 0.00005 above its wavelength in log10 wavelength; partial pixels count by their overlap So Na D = 0.54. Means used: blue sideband 11.8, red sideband 11.8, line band 9.87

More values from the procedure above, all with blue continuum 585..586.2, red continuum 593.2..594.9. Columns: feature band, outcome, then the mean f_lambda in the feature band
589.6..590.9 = 0.17 nm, 10.2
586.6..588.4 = 0.02 nm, 11.6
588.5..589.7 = 0.30 nm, 8.8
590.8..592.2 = 0.02 nm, 11.6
